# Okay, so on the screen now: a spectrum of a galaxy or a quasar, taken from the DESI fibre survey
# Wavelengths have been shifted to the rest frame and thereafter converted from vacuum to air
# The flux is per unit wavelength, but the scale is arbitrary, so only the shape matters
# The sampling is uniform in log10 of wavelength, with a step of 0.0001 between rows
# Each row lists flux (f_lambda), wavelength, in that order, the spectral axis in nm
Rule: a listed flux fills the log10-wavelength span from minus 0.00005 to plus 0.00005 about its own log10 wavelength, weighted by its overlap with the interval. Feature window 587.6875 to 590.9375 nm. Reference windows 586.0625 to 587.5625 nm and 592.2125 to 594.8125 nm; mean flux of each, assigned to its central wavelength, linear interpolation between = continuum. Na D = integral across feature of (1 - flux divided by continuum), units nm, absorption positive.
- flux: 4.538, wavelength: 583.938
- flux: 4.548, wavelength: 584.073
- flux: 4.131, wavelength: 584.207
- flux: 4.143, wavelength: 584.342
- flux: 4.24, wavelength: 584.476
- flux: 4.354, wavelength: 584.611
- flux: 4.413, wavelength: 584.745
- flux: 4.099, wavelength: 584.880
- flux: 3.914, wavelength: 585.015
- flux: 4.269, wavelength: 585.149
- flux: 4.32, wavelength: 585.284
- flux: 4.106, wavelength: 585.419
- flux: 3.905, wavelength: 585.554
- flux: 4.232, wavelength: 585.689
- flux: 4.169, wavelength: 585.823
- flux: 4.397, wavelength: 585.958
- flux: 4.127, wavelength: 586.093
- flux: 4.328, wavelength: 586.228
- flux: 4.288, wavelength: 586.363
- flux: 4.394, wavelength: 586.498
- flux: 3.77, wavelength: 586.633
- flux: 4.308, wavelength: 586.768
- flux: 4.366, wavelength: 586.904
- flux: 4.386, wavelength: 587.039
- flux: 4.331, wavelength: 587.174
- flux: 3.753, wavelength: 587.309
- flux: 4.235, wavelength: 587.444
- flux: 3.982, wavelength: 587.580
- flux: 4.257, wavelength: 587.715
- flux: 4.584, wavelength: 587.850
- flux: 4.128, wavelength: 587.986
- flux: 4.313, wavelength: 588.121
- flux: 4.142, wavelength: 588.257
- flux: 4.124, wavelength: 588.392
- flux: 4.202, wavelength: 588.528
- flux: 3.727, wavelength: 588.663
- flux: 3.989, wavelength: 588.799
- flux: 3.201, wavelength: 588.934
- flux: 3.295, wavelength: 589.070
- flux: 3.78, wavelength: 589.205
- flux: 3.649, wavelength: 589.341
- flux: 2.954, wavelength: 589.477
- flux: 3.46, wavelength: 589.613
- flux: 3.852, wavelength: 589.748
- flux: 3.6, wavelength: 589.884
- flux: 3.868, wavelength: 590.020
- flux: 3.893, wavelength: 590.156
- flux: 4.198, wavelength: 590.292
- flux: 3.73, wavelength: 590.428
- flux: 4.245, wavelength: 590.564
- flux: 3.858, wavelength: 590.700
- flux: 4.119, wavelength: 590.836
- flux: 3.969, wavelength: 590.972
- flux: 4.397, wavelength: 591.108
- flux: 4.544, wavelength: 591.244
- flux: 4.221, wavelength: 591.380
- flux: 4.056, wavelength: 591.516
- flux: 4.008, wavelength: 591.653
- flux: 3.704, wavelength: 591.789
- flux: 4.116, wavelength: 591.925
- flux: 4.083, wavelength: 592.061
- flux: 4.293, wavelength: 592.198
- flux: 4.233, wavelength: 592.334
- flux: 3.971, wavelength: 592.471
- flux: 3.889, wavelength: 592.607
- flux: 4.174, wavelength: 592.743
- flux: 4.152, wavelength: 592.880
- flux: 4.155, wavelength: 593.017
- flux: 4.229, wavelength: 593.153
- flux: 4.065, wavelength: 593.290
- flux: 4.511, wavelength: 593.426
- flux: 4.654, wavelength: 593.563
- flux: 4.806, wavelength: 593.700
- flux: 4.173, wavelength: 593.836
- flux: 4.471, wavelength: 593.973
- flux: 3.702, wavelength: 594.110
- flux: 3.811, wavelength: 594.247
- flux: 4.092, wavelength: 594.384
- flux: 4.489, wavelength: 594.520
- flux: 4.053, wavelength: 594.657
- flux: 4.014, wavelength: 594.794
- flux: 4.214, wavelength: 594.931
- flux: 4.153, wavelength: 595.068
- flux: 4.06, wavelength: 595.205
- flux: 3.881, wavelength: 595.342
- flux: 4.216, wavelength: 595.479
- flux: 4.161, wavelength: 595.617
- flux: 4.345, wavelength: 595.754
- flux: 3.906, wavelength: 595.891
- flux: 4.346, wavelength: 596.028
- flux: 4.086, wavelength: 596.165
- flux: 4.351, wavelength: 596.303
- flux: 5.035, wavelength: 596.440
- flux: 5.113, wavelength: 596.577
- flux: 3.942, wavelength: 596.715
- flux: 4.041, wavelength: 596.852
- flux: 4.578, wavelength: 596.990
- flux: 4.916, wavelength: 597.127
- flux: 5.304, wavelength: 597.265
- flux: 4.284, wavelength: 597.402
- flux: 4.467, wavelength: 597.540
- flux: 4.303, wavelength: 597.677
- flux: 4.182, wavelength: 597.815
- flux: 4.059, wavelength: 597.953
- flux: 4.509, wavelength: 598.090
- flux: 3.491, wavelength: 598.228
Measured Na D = 0.25 nm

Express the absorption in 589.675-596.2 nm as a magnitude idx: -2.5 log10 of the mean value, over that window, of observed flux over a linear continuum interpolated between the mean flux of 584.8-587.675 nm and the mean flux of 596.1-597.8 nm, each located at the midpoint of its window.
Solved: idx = 0.07 mag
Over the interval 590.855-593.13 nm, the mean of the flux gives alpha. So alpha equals 4.13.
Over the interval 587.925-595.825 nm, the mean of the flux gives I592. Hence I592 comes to 4.04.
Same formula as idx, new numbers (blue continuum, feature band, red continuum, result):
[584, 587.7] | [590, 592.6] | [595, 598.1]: 0.05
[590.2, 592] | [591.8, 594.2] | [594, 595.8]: -0.03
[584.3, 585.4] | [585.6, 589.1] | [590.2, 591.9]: 0.01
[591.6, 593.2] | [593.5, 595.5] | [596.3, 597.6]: 0.04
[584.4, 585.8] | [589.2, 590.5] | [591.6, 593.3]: 0.12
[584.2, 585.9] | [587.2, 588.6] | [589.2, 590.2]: -0.09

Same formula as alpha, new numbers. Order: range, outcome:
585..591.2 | 4.03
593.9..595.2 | 4.11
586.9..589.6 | 3.95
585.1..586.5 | 4.22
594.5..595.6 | 4.12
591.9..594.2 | 4.21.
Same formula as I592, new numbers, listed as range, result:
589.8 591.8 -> 4.03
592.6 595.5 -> 4.19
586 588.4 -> 4.22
